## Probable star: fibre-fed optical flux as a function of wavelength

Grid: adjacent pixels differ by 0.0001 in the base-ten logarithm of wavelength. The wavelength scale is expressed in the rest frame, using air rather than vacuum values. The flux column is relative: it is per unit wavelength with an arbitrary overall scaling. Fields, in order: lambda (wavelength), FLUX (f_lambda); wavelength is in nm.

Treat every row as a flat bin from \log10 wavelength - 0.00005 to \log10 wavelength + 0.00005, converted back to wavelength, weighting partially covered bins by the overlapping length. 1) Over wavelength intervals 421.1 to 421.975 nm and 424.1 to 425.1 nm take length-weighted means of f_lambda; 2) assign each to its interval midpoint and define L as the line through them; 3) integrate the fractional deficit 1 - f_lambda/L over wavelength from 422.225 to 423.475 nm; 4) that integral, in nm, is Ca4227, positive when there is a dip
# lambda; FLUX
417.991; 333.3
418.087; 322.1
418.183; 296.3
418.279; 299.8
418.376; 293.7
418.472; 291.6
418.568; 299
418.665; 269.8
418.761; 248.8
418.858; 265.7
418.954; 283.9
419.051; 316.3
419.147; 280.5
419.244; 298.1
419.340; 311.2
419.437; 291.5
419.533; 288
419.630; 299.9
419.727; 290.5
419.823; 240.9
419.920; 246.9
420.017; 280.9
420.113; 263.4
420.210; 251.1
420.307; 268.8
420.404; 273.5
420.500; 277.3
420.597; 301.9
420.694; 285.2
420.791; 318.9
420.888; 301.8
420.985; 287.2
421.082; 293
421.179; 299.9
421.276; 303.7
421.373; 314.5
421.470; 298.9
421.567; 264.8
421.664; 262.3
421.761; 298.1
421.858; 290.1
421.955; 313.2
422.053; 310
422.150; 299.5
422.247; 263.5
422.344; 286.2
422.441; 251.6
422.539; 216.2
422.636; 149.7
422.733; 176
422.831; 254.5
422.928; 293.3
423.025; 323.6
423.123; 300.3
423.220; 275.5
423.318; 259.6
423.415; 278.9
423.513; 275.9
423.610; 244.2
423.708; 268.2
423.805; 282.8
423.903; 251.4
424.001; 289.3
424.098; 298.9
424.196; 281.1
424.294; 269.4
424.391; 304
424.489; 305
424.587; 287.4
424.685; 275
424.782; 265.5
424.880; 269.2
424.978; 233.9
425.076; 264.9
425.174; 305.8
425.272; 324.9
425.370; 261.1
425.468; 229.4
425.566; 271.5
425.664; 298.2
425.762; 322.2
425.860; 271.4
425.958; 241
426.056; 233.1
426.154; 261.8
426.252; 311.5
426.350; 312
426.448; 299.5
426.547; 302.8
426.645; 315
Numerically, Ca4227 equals 0.13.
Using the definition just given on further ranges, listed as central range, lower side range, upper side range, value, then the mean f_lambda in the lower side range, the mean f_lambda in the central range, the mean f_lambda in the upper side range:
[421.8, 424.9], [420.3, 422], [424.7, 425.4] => 0.11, 292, 272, 275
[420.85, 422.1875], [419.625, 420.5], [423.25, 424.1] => -0.13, 268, 295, 271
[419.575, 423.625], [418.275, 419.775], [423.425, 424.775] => 0.11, 289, 276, 279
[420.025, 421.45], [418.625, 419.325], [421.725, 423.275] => -0.07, 282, 289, 268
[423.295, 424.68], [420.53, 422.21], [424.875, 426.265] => 0.01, 296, 279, 272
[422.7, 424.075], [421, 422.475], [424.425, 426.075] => 0.06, 290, 271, 275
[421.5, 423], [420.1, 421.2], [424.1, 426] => 0.10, 285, 263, 279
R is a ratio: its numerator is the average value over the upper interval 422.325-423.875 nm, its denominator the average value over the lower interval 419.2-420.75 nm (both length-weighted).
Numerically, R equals 0.9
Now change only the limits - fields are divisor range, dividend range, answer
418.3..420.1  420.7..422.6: 1.01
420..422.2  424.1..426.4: 0.96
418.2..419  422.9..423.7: 0.99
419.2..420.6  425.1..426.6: 1.02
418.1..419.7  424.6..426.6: 0.96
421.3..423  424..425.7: 1.04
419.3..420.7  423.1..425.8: 1.00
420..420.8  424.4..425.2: 0.99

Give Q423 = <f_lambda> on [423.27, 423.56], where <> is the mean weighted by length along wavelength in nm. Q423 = 271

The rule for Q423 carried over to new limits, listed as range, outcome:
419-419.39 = 301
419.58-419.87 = 277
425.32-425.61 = 254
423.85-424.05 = 271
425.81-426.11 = 249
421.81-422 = 302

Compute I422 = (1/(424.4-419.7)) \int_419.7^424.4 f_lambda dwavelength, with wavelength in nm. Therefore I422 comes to 276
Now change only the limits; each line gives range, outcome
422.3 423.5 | 256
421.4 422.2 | 293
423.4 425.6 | 275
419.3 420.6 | 277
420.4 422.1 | 295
